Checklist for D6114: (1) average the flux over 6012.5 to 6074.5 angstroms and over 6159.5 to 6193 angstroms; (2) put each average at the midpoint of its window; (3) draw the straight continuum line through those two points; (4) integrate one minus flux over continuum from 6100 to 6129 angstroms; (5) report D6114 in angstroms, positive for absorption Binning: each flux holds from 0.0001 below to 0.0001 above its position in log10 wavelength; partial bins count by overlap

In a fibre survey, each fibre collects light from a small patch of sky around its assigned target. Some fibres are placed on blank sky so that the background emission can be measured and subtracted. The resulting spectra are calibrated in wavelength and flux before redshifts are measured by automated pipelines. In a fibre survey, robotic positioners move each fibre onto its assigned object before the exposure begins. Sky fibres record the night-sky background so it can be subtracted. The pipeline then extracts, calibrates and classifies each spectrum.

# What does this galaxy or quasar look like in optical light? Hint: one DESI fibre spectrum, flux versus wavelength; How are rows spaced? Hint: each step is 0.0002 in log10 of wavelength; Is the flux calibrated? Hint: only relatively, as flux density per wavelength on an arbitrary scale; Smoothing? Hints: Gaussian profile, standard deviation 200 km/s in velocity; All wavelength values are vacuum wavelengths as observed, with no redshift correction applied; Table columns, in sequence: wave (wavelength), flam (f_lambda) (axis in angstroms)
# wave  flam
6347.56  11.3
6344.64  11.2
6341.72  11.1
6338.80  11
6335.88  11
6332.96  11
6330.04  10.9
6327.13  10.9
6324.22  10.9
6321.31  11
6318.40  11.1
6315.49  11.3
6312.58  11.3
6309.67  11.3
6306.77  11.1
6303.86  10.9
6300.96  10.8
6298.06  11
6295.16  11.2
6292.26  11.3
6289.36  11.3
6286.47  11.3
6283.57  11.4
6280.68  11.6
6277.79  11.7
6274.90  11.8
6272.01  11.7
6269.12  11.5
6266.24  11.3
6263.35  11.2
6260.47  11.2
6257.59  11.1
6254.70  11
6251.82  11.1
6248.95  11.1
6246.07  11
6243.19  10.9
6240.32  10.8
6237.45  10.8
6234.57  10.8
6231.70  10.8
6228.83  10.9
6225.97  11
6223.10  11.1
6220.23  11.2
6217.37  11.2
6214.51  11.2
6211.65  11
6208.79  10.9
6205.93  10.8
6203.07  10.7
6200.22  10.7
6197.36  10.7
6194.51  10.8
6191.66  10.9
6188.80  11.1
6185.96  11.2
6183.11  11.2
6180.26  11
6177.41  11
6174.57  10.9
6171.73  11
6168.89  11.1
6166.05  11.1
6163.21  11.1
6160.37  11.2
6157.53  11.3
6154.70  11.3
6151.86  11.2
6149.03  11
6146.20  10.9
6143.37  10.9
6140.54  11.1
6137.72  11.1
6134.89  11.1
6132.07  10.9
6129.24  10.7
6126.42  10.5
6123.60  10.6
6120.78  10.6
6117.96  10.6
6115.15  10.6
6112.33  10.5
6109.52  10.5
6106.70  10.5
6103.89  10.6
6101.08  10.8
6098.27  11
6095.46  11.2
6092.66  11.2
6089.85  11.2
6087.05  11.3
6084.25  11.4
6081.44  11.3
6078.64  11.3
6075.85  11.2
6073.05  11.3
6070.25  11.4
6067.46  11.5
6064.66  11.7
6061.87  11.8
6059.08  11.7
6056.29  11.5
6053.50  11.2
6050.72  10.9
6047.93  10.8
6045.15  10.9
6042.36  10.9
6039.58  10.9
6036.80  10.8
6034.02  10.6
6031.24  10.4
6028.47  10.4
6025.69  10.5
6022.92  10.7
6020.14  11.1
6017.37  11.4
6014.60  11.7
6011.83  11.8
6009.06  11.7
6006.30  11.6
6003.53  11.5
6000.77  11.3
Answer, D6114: 1.31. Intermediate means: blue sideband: 11.1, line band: 10.6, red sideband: 11.1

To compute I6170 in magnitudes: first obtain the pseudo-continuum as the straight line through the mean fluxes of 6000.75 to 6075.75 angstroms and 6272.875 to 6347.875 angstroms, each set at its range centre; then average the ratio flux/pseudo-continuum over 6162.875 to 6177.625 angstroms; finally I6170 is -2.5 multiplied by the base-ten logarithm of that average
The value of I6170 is 0.014 mag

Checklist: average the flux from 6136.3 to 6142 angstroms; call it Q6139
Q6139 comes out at 11.1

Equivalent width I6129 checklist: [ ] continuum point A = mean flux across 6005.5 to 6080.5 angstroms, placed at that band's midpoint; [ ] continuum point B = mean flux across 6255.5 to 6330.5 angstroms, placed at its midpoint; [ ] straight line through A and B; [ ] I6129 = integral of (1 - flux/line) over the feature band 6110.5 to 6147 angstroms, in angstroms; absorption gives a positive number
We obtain 1.4 angstroms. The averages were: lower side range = 11.2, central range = 10.8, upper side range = 11.2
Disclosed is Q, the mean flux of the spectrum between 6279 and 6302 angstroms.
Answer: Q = 11.3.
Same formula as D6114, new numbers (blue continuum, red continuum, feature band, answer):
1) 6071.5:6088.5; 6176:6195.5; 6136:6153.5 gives 0.15 angstroms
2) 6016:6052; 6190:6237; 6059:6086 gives -1.57 angstroms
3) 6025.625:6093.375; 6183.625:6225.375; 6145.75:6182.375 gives -0.25 angstroms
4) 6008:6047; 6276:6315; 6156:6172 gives -0.04 angstroms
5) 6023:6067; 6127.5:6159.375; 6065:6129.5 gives 0.35 angstroms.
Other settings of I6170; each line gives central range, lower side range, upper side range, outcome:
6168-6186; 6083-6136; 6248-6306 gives -0.004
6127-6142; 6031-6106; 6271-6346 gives 0.020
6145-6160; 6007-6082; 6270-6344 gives 0.003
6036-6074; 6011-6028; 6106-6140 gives -0.025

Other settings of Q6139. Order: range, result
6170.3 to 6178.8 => 11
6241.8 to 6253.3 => 11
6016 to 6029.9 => 10.8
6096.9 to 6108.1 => 10.7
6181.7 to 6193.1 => 11.1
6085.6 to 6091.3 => 11.3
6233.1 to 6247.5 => 10.9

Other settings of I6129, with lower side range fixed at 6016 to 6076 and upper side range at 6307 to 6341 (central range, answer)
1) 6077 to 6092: -0.3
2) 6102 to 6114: 0.6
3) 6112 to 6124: 0.5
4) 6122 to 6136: 0.4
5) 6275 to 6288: -0.5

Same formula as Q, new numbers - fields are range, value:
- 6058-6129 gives 11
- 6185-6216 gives 10.9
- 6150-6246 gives 11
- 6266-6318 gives 11.3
